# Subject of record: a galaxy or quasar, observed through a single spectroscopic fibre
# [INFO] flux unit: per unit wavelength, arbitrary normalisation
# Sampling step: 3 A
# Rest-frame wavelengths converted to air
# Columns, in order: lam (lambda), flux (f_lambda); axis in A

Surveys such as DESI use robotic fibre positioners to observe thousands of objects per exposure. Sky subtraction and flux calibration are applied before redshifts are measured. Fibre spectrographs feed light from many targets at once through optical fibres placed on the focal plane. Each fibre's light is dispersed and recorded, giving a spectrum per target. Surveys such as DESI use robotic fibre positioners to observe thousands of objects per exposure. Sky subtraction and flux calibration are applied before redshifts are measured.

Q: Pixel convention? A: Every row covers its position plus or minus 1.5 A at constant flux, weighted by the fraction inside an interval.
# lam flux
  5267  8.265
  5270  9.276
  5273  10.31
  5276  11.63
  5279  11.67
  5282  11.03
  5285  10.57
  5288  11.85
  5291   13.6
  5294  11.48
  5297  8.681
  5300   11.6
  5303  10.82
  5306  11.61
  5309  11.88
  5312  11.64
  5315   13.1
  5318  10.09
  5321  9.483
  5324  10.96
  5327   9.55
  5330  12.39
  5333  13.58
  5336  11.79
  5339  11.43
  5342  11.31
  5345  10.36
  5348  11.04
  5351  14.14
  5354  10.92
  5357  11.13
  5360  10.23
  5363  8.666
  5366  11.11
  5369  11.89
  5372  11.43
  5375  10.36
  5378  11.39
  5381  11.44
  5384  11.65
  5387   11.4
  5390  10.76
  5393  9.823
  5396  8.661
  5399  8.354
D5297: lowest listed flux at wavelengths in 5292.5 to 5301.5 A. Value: 8.681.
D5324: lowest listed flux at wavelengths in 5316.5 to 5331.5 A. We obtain 9.483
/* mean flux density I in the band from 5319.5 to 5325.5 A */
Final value 10.2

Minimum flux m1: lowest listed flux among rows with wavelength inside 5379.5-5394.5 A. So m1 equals 9.823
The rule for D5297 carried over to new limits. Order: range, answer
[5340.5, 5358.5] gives 10.36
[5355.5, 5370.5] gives 8.666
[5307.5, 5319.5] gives 10.09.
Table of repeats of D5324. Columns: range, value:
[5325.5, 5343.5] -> 9.55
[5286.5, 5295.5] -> 11.48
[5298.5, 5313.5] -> 10.82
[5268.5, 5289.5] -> 9.276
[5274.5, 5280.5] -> 11.63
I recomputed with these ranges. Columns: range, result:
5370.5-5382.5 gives 11.2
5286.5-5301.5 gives 11.4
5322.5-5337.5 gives 11.7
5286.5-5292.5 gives 12.7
